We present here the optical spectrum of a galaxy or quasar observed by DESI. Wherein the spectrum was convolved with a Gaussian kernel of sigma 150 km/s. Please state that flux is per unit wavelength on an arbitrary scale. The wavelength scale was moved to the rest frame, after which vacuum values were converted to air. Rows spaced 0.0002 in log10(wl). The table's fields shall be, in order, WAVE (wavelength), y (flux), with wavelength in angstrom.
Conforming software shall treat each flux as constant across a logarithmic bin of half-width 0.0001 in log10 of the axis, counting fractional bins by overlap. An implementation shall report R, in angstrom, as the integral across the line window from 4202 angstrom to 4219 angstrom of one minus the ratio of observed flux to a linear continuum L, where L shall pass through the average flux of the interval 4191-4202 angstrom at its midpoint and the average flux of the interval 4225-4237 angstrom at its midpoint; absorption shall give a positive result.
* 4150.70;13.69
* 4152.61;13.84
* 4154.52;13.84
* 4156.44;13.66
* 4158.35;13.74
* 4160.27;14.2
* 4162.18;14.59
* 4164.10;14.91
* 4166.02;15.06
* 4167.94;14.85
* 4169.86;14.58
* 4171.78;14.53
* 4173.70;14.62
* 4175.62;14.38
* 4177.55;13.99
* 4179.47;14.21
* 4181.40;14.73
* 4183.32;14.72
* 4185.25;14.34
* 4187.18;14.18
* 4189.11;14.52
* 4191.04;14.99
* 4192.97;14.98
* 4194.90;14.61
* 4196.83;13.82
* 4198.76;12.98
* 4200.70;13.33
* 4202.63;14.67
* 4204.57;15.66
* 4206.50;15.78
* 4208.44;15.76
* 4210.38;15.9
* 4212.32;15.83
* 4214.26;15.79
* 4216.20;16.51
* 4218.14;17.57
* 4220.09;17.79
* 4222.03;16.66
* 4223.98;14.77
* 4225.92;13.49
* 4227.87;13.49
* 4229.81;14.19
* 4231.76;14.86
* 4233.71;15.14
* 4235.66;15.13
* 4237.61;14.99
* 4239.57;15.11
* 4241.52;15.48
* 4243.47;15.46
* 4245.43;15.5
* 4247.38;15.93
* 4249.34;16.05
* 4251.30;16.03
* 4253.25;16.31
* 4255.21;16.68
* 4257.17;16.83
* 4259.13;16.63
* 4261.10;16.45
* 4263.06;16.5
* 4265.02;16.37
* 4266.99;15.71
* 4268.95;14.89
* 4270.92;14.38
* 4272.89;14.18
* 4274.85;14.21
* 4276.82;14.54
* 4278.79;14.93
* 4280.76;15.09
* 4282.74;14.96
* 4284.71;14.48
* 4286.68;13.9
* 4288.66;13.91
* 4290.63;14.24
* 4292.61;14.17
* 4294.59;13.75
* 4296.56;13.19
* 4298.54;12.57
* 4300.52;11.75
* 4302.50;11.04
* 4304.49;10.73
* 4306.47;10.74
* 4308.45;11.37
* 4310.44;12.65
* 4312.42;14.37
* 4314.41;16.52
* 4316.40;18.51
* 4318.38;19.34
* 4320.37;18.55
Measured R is -2.1 angstrom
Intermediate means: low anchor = 14.1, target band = 16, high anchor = 14.4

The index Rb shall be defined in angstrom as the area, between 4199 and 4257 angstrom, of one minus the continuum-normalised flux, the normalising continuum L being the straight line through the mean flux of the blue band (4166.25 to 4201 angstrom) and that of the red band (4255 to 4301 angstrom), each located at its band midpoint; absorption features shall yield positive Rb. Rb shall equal -3.7 angstrom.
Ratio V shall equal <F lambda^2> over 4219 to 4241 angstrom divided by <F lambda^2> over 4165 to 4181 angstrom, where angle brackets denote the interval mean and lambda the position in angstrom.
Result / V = 1.07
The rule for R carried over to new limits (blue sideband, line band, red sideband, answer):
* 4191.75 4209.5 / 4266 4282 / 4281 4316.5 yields -1.2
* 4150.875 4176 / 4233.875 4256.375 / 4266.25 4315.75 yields -2.8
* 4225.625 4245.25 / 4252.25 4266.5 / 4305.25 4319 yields -1.7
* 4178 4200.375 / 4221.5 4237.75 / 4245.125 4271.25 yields 0.7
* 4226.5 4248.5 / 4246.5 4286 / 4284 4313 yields -4.4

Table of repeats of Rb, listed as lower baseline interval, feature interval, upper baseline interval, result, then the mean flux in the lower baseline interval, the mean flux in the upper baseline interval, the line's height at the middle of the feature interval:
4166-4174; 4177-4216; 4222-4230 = -0.7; 14.7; 14.3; 14.5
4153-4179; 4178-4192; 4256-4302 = -0.1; 14.4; 14.6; 14.4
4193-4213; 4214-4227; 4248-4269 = -0.7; 14.8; 16.3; 15.3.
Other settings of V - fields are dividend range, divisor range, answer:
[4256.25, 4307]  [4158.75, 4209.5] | 1.02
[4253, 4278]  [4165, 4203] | 1.13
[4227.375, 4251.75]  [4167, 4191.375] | 1.08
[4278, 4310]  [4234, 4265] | 0.84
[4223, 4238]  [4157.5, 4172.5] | 1.03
